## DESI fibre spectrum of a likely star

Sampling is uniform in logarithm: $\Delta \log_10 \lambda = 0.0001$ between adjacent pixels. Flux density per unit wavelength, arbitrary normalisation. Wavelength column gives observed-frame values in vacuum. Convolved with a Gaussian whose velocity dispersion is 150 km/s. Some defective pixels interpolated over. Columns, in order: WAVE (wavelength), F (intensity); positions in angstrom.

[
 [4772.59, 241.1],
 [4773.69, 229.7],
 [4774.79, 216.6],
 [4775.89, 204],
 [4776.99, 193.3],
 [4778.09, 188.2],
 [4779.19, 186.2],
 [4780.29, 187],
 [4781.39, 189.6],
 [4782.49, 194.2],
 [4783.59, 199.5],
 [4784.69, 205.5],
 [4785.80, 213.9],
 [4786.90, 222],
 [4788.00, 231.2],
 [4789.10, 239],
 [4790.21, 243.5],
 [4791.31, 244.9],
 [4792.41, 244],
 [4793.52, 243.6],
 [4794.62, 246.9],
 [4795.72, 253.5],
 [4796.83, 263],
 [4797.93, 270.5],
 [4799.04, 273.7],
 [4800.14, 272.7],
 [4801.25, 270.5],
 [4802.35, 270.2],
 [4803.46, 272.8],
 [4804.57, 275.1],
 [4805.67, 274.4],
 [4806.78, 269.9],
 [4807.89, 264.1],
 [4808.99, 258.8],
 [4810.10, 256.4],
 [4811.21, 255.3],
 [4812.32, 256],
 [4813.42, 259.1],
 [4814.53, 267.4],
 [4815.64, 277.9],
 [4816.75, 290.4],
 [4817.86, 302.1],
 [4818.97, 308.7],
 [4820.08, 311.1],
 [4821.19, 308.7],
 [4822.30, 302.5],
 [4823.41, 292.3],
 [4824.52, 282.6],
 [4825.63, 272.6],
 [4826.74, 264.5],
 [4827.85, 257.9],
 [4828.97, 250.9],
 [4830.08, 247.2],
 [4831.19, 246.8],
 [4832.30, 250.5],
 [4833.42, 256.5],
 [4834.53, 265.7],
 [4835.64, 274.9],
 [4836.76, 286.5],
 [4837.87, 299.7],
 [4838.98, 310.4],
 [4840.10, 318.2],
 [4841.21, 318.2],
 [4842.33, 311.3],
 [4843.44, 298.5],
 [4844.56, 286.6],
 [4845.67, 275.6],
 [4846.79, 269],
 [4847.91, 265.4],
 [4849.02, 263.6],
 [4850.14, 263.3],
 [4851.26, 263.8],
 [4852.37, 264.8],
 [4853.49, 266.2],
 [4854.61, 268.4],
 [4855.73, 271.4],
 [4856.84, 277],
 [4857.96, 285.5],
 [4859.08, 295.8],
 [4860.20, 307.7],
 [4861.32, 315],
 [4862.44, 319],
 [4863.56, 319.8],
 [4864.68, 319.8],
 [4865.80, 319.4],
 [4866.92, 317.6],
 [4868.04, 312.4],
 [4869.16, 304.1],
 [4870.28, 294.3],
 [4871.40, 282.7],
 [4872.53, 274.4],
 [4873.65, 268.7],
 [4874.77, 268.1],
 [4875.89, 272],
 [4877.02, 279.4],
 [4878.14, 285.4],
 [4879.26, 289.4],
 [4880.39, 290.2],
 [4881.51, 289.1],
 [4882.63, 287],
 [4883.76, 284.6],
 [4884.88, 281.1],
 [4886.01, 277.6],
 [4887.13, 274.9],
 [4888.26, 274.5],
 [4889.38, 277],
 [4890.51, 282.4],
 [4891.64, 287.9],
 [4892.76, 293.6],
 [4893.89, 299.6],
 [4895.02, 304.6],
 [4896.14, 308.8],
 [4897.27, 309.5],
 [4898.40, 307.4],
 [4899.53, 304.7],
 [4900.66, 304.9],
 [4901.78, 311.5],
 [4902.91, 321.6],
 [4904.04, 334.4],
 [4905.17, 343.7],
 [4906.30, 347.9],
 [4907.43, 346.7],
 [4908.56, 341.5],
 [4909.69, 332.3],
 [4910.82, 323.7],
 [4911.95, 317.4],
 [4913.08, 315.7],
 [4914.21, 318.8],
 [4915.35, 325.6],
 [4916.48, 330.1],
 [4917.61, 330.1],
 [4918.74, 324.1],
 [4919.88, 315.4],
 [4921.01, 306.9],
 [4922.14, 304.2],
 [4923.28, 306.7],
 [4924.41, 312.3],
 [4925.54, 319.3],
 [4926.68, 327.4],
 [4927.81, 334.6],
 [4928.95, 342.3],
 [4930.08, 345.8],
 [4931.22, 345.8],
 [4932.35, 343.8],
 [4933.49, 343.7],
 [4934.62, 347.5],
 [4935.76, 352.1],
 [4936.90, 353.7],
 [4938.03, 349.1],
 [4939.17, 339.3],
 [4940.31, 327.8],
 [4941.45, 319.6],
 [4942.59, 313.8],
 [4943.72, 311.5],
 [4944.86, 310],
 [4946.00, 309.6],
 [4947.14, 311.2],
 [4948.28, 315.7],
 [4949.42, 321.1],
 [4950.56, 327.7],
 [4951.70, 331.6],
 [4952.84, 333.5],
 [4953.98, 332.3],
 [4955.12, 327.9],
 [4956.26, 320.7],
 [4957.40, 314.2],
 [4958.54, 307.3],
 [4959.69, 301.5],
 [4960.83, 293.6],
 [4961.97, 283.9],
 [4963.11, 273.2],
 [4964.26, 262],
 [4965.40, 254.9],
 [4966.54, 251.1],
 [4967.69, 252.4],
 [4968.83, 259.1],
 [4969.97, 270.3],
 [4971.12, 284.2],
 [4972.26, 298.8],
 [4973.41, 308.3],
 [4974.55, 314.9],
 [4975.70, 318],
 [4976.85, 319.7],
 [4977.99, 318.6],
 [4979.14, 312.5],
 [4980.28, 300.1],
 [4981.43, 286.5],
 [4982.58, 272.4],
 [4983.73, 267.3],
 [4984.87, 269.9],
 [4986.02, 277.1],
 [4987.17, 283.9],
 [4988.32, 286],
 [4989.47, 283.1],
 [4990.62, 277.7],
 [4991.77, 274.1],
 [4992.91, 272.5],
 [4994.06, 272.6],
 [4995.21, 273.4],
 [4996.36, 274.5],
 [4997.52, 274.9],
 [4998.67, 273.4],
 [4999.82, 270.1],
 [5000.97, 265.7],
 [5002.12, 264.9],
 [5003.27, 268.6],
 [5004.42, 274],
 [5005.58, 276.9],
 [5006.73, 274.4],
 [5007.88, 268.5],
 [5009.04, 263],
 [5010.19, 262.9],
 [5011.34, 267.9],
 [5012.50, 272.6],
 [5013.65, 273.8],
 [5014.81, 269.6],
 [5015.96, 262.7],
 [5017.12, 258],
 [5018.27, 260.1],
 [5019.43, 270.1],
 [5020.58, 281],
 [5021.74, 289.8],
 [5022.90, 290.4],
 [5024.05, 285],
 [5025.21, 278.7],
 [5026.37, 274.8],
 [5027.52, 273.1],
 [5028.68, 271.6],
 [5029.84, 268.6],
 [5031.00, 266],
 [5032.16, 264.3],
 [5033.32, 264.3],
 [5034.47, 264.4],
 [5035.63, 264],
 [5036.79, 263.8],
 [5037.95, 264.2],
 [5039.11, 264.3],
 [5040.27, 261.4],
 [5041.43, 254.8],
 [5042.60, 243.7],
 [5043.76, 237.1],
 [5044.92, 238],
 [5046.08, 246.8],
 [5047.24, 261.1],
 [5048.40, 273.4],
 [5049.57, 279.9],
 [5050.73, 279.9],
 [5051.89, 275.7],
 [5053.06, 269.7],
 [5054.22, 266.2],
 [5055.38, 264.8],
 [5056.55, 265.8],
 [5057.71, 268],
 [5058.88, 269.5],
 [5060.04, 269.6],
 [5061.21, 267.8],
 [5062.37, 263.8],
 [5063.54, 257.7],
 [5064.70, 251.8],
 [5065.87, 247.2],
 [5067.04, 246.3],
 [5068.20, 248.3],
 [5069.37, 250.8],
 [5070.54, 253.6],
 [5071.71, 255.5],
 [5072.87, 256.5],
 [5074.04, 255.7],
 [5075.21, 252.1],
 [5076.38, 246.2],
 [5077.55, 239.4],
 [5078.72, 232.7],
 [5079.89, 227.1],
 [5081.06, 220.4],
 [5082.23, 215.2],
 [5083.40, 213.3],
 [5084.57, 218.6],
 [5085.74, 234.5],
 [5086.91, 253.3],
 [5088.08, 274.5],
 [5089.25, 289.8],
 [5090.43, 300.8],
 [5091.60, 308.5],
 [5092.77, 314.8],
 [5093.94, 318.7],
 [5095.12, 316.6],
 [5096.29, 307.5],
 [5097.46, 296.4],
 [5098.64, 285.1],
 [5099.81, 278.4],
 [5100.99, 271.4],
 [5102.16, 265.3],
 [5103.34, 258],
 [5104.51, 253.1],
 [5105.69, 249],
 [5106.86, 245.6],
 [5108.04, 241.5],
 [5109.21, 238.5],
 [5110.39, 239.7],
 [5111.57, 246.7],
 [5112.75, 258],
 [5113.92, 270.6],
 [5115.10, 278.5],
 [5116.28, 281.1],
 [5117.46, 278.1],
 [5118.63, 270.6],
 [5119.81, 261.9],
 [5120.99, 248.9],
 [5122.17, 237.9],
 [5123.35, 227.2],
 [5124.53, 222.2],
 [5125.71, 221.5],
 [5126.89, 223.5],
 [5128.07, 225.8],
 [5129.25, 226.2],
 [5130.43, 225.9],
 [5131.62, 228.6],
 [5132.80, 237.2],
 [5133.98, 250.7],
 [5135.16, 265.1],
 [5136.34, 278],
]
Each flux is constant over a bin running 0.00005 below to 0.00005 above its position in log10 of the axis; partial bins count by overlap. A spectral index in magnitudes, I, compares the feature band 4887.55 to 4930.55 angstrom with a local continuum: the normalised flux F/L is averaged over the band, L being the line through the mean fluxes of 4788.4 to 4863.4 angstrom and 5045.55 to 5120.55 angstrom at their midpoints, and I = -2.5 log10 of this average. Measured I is -0.17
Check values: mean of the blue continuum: 275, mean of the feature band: 317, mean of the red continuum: 262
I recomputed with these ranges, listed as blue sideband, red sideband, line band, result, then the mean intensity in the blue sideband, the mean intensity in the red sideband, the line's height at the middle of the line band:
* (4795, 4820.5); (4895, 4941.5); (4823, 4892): 0.05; 272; 328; 297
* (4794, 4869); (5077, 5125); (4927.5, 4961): -0.20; 281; 261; 272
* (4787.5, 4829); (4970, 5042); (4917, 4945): -0.20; 269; 277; 274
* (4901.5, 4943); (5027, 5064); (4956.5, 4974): 0.09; 330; 264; 307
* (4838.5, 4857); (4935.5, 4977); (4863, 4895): 0.00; 282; 307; 289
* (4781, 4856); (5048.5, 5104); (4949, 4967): -0.14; 266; 264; 265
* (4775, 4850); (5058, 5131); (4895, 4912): -0.24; 260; 257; 259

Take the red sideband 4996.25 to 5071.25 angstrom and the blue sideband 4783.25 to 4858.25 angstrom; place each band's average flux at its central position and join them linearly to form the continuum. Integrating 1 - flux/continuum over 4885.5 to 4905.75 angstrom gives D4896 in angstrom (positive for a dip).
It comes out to -2.5 angstrom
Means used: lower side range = 268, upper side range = 266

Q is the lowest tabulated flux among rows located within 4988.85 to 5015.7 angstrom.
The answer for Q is 262.9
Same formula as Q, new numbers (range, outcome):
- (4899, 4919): 304.7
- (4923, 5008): 251.1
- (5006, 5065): 237.1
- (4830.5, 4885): 246.8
